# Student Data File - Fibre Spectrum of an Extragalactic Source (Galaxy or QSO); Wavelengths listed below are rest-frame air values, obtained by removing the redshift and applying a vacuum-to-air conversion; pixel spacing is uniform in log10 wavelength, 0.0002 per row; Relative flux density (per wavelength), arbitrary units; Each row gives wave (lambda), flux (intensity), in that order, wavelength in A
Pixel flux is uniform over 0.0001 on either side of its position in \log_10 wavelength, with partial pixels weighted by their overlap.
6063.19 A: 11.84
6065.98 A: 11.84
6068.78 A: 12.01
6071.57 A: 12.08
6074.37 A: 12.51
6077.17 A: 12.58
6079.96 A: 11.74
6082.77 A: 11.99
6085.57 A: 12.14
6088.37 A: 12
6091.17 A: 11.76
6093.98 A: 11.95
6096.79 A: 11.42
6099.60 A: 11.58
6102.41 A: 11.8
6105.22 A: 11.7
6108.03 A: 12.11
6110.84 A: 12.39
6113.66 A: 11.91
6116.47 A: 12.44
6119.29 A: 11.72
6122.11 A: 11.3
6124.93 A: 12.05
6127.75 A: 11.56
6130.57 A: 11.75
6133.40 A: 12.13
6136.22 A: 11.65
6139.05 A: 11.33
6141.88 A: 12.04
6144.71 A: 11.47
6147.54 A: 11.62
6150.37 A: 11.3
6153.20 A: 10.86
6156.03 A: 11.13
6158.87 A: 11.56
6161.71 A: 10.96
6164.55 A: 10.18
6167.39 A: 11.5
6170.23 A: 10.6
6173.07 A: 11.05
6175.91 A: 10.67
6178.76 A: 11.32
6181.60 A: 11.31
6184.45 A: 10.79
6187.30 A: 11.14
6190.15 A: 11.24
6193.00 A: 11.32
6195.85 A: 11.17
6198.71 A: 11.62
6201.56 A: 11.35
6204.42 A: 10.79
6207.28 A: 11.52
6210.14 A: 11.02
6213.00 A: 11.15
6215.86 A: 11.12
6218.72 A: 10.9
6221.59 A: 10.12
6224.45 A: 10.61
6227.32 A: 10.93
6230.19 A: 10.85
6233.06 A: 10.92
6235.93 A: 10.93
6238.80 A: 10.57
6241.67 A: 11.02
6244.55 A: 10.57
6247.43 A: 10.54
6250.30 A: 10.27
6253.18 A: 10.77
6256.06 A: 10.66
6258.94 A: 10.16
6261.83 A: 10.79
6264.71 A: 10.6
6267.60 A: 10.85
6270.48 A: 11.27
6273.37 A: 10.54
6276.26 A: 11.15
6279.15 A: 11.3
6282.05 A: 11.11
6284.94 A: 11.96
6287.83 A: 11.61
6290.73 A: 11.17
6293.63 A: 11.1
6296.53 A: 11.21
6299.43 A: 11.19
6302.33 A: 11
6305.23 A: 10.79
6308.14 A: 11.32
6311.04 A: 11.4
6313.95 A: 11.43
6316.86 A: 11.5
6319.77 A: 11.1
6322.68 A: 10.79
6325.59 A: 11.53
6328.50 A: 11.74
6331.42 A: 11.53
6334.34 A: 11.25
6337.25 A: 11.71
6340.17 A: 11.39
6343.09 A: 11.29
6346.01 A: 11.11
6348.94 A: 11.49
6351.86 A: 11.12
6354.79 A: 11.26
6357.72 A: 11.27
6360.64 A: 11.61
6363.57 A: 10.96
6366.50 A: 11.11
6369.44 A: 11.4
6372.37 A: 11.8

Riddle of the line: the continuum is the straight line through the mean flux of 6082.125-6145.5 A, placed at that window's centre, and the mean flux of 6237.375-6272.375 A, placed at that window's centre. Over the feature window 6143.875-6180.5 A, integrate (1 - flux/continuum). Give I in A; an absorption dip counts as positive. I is 1.1 A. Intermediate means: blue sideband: 11.8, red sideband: 10.7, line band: 11.1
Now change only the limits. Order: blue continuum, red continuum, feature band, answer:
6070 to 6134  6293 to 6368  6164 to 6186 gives 1.44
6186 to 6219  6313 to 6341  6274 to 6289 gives -0.06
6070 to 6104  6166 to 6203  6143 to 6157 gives 0.18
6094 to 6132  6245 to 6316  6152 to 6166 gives 0.80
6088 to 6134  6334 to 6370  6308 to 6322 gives 0.08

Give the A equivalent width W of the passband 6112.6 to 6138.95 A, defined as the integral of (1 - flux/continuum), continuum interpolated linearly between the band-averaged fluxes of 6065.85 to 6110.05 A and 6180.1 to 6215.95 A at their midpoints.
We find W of -0.2 A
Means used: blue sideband 12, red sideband 11.2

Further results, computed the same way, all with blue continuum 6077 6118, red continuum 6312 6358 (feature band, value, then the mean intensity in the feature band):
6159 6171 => 0.9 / 10.9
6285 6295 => 0.1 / 11.4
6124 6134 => 0.0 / 11.8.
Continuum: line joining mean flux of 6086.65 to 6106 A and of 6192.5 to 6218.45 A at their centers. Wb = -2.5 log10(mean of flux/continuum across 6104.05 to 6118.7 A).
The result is -0.04 mag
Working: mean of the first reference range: 11.8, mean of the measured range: 12.1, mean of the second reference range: 11.2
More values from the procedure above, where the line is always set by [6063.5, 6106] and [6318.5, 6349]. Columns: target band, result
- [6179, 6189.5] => 0.056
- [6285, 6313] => 0.019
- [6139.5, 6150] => 0.015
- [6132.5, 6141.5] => 0.009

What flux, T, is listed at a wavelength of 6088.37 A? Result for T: 12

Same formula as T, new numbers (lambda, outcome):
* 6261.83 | 10.79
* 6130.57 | 11.75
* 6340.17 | 11.39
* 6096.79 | 11.42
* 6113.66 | 11.91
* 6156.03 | 11.13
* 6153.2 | 10.86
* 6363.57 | 10.96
